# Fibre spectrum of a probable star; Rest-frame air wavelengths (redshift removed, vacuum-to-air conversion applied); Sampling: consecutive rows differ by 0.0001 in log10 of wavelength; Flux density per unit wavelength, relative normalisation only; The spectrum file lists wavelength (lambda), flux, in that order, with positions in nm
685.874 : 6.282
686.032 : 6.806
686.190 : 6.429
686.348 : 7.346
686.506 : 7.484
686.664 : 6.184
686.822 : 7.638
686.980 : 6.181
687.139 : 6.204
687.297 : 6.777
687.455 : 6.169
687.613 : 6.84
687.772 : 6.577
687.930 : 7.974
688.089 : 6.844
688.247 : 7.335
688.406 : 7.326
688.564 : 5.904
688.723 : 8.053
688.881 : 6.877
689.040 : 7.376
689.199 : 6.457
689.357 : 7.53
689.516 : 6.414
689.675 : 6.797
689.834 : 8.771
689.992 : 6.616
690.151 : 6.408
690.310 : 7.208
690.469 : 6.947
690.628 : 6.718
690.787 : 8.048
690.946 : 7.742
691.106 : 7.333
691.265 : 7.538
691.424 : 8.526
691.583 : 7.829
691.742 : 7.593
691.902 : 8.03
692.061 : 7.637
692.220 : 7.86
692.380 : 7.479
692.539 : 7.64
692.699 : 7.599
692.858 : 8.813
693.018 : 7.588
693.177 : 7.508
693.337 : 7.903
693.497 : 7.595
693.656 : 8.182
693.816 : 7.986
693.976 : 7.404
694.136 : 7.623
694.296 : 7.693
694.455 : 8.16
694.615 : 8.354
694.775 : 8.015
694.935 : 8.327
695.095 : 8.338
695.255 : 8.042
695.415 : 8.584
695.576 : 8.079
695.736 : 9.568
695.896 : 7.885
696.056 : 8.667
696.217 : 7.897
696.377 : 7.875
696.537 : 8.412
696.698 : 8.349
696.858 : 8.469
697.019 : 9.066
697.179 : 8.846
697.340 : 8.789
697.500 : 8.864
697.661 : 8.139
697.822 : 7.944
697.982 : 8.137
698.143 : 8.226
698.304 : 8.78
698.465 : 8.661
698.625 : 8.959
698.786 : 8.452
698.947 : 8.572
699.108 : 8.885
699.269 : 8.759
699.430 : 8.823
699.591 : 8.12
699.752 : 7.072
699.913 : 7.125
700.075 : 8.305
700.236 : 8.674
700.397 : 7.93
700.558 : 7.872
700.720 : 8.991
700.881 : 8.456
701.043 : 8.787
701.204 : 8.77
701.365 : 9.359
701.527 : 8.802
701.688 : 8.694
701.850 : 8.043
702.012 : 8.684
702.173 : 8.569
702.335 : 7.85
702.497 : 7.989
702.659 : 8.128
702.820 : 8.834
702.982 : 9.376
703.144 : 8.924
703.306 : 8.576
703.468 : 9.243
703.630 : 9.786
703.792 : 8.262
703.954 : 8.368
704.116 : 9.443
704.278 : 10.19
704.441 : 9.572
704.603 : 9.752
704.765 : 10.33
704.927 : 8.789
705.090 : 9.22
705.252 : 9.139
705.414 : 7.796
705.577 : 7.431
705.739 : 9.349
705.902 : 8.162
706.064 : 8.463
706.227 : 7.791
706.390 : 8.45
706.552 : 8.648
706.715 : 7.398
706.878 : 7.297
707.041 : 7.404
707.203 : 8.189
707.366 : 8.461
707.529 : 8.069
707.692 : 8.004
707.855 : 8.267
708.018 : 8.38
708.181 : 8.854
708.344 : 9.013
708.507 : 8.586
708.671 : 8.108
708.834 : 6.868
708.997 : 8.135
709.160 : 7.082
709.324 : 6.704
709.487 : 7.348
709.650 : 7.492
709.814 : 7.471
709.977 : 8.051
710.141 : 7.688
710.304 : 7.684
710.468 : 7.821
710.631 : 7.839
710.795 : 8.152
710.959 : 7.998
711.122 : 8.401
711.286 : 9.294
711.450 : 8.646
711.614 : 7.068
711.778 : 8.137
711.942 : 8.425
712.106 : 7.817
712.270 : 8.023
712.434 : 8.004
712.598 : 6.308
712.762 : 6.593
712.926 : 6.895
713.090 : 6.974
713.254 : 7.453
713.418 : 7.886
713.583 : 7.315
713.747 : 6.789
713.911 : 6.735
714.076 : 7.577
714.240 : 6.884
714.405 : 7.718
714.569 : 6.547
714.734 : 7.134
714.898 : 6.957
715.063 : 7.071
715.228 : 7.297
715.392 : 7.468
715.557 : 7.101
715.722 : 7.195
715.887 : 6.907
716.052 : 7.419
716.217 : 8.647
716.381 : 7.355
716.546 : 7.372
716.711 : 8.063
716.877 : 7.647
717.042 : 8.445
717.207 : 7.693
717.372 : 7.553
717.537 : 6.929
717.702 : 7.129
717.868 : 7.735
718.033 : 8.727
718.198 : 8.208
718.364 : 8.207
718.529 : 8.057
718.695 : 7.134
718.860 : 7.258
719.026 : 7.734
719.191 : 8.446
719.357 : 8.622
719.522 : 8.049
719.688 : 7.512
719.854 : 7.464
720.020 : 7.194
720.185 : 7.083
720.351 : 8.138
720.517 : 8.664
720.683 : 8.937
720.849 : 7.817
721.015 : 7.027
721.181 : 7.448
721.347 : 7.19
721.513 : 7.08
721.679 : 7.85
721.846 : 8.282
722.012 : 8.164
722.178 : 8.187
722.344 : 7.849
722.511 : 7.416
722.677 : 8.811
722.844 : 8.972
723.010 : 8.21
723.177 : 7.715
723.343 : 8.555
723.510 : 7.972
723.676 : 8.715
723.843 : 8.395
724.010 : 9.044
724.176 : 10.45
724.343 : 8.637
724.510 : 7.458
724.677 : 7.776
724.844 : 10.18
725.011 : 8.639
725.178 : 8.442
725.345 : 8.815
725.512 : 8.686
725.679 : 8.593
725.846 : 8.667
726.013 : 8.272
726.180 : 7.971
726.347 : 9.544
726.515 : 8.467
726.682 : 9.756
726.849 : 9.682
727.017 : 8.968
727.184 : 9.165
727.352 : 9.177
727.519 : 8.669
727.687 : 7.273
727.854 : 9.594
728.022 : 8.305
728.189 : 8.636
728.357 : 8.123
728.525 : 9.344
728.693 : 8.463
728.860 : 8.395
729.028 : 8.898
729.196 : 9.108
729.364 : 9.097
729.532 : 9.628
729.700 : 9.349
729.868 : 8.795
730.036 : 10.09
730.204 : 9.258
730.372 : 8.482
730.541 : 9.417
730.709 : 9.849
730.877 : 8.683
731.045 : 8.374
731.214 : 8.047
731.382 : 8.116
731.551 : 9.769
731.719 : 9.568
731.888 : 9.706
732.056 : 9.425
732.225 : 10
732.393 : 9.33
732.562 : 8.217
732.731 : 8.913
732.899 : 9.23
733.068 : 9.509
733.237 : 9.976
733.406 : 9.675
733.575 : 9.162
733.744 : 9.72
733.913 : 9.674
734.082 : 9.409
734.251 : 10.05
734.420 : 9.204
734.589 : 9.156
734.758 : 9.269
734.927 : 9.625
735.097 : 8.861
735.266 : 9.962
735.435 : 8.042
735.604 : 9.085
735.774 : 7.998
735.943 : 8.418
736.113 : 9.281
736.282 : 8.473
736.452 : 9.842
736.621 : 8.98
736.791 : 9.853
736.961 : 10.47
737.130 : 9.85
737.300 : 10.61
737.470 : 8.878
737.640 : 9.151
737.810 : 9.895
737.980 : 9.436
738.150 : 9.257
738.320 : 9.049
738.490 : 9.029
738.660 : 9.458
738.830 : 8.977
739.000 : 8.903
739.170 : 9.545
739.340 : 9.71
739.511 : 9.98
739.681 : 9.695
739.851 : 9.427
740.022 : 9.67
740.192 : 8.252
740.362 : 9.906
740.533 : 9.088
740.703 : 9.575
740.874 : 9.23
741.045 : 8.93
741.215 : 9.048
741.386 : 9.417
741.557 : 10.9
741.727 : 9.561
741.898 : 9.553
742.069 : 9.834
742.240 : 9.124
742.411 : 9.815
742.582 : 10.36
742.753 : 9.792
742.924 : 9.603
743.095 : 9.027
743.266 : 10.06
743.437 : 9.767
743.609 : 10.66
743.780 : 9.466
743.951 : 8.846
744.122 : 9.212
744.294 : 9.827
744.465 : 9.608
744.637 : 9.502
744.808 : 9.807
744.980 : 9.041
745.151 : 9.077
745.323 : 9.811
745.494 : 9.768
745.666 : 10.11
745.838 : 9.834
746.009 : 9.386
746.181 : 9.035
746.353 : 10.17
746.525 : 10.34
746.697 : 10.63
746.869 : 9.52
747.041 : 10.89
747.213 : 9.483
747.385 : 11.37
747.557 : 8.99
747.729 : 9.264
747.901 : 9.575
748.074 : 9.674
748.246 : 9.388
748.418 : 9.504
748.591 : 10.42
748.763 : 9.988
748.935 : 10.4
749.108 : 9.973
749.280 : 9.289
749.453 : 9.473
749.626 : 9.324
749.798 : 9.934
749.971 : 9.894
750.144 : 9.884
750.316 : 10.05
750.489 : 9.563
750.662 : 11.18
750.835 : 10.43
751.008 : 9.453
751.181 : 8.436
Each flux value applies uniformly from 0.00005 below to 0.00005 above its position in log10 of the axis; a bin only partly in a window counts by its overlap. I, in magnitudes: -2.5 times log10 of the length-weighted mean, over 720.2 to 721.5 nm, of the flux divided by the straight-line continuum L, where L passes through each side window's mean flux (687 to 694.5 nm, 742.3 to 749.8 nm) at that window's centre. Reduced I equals 0.11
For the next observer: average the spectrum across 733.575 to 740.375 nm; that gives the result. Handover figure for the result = 9.34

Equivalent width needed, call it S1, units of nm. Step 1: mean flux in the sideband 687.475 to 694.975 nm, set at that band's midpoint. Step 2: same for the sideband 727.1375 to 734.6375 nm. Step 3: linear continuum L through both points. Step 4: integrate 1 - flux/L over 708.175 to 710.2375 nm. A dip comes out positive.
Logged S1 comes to 0.12 nm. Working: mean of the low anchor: 7.5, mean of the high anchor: 9.11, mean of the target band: 7.76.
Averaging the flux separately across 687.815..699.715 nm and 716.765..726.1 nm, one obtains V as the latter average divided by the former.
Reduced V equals 1.02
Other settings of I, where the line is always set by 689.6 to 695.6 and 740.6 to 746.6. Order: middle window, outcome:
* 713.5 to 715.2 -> 0.21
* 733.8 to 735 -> -0.02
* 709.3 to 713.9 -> 0.11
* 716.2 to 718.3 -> 0.12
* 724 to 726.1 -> 0.03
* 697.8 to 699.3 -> -0.08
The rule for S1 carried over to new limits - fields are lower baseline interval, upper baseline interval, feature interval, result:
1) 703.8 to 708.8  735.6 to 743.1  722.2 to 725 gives 0.156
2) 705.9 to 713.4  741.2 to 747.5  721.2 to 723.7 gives 0.156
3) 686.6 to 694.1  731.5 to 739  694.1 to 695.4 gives -0.102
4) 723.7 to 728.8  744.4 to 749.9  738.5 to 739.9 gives -0.008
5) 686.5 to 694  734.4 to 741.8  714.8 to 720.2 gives 0.536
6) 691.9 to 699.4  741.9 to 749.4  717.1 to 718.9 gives 0.242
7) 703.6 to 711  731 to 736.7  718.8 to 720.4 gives 0.175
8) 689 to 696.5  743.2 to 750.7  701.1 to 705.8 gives -0.410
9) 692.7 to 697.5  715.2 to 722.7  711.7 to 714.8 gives 0.209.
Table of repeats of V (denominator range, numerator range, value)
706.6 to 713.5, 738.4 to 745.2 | 1.22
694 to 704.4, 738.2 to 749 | 1.13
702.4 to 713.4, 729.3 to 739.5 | 1.13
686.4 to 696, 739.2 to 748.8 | 1.29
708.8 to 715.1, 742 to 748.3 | 1.29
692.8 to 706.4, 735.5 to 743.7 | 1.12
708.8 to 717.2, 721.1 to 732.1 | 1.15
